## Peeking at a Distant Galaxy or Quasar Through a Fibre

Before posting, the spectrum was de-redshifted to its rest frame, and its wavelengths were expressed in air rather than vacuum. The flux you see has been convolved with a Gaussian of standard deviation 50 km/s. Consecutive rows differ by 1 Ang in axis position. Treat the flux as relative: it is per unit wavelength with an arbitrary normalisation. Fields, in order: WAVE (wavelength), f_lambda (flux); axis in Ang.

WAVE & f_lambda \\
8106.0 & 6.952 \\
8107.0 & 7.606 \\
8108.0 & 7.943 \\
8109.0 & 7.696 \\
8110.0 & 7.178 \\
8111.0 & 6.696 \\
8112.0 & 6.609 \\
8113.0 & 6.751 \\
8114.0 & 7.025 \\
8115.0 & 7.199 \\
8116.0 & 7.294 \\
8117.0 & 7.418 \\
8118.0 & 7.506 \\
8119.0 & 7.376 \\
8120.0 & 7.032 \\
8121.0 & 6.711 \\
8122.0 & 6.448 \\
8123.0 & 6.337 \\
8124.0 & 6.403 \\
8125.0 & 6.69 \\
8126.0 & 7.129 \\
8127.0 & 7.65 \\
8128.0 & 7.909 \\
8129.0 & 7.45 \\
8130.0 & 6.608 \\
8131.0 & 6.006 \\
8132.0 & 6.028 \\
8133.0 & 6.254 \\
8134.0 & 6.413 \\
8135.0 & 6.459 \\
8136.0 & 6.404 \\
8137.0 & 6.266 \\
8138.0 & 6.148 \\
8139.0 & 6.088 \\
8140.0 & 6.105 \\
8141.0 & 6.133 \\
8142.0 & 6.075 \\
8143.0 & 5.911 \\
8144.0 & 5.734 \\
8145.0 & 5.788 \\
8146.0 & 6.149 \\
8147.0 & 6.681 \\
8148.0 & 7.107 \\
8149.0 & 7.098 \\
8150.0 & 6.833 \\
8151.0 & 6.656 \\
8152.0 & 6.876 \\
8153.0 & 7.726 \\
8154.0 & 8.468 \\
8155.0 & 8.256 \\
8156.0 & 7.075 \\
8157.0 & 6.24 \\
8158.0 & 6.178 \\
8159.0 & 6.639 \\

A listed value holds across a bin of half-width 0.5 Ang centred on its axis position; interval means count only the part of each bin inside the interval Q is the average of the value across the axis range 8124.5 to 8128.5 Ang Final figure 7.34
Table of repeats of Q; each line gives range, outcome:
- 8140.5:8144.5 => 5.96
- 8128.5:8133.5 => 6.47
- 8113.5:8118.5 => 7.29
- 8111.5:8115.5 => 6.9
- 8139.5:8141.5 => 6.12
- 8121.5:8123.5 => 6.39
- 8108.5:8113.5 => 6.99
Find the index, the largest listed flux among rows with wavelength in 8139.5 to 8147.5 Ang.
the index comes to 6.681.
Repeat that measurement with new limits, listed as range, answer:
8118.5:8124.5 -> 7.376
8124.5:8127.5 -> 7.65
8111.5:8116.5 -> 7.294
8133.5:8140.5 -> 6.459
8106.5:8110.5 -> 7.943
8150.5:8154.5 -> 8.468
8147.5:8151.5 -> 7.107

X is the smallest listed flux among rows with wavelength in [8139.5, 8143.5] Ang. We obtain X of 5.911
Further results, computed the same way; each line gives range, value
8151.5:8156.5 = 6.876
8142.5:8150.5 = 5.734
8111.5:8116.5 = 6.609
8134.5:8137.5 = 6.266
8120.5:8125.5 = 6.337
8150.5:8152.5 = 6.656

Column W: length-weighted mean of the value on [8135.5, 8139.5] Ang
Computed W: 6.23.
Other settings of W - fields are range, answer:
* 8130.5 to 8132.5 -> 6.02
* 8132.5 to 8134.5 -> 6.33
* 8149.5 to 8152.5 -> 6.79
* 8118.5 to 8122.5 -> 6.89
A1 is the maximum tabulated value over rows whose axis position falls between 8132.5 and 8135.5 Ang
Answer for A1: 6.459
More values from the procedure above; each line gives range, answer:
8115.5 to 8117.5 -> 7.418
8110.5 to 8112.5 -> 6.696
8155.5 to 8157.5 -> 7.075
